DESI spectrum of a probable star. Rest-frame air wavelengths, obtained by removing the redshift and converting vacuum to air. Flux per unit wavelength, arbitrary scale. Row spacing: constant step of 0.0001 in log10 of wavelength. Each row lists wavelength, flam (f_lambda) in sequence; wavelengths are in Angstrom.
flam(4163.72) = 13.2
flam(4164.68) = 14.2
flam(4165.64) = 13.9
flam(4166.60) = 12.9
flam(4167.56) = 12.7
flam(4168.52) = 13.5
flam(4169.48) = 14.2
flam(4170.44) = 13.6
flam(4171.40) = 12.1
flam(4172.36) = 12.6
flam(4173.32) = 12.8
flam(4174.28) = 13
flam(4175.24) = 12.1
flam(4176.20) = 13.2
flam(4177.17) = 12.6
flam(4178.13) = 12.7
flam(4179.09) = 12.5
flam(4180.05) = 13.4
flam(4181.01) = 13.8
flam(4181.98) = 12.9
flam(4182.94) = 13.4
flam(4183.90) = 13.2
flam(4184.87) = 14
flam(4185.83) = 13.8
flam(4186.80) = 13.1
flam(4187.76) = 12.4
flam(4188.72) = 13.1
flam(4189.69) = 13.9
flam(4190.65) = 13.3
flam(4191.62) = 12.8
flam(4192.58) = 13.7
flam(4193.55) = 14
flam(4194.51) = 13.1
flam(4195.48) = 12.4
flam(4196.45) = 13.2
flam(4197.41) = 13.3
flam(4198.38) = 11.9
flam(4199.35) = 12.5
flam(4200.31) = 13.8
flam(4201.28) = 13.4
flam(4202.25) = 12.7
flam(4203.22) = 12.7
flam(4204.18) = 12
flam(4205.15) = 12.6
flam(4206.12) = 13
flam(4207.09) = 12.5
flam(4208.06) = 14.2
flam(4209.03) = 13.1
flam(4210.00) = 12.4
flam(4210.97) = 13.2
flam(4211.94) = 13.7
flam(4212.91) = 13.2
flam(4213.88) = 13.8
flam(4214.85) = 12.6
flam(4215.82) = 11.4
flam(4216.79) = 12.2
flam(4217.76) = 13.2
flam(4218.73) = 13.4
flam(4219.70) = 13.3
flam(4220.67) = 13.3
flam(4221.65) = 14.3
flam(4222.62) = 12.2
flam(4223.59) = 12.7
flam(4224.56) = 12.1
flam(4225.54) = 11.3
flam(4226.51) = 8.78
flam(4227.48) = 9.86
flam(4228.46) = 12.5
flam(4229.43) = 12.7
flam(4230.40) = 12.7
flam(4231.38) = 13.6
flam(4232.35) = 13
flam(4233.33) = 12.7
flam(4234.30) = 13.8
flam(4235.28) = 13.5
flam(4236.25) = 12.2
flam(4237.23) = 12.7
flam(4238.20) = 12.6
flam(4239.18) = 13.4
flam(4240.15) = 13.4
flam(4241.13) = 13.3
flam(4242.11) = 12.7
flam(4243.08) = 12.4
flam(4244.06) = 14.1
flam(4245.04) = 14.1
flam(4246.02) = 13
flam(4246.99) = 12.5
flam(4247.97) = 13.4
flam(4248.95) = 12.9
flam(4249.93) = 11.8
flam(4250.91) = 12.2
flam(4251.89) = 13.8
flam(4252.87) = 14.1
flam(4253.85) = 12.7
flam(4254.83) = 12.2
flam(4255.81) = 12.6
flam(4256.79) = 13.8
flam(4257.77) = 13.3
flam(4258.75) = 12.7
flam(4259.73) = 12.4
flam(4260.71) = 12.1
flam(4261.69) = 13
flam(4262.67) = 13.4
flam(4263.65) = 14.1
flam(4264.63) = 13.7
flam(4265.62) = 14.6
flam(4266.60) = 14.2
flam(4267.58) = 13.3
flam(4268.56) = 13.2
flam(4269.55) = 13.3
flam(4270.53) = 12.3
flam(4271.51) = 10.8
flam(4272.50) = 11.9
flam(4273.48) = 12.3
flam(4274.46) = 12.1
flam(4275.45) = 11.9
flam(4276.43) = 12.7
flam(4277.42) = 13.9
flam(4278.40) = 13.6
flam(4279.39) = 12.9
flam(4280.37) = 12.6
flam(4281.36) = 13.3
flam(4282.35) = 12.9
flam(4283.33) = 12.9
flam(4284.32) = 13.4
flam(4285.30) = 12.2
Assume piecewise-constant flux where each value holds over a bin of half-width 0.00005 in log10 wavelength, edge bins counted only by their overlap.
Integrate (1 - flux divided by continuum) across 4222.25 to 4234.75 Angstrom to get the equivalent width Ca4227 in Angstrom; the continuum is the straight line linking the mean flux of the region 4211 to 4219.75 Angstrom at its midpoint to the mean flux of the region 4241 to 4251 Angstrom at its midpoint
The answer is 0.8 Angstrom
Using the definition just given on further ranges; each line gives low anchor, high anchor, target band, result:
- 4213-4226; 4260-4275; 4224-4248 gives 0.36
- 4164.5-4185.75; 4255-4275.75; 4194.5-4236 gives 0.98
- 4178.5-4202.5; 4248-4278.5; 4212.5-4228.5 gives 0.89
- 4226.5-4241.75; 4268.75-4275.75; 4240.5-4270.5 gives -1.91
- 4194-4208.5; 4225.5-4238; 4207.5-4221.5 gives -0.51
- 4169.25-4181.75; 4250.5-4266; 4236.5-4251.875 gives 0.17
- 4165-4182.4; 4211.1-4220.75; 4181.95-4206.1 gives -0.12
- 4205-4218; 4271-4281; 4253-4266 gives -0.56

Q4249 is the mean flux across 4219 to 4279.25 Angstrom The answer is 12.8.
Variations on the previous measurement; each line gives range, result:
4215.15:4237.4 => 12.5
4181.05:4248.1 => 12.9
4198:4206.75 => 12.7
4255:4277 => 12.9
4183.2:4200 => 13.2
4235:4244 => 13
